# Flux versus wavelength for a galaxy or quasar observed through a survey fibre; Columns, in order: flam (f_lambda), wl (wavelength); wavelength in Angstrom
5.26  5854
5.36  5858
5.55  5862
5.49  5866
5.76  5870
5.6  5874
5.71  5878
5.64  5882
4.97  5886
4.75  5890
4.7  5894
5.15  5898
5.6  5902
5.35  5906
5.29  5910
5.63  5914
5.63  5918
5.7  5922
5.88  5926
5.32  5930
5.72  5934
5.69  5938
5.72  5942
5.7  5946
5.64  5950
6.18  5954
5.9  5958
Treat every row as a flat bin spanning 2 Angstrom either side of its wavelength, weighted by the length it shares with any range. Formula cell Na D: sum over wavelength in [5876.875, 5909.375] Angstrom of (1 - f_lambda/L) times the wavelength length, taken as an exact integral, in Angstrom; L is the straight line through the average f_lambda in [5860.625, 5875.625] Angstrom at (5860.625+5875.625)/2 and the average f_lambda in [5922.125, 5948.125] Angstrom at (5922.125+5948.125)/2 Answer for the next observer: 2.3 Angstrom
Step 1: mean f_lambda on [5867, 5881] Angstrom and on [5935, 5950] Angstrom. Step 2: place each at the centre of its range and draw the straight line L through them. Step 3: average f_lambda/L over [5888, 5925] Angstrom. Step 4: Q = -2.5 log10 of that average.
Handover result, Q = 0.070 mag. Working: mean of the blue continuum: 5.67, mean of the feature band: 5.33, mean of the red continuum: 5.7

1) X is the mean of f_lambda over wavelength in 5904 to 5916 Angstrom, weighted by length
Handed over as 5.42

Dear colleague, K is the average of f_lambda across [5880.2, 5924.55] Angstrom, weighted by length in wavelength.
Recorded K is 5.32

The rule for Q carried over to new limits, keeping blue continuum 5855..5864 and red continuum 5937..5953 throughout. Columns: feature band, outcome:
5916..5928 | -0.018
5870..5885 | -0.025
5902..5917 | 0.027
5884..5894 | 0.148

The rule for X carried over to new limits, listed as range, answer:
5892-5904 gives 5.15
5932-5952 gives 5.69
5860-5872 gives 5.6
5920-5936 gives 5.65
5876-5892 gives 5.27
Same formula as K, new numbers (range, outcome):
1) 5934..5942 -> 5.71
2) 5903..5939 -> 5.58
